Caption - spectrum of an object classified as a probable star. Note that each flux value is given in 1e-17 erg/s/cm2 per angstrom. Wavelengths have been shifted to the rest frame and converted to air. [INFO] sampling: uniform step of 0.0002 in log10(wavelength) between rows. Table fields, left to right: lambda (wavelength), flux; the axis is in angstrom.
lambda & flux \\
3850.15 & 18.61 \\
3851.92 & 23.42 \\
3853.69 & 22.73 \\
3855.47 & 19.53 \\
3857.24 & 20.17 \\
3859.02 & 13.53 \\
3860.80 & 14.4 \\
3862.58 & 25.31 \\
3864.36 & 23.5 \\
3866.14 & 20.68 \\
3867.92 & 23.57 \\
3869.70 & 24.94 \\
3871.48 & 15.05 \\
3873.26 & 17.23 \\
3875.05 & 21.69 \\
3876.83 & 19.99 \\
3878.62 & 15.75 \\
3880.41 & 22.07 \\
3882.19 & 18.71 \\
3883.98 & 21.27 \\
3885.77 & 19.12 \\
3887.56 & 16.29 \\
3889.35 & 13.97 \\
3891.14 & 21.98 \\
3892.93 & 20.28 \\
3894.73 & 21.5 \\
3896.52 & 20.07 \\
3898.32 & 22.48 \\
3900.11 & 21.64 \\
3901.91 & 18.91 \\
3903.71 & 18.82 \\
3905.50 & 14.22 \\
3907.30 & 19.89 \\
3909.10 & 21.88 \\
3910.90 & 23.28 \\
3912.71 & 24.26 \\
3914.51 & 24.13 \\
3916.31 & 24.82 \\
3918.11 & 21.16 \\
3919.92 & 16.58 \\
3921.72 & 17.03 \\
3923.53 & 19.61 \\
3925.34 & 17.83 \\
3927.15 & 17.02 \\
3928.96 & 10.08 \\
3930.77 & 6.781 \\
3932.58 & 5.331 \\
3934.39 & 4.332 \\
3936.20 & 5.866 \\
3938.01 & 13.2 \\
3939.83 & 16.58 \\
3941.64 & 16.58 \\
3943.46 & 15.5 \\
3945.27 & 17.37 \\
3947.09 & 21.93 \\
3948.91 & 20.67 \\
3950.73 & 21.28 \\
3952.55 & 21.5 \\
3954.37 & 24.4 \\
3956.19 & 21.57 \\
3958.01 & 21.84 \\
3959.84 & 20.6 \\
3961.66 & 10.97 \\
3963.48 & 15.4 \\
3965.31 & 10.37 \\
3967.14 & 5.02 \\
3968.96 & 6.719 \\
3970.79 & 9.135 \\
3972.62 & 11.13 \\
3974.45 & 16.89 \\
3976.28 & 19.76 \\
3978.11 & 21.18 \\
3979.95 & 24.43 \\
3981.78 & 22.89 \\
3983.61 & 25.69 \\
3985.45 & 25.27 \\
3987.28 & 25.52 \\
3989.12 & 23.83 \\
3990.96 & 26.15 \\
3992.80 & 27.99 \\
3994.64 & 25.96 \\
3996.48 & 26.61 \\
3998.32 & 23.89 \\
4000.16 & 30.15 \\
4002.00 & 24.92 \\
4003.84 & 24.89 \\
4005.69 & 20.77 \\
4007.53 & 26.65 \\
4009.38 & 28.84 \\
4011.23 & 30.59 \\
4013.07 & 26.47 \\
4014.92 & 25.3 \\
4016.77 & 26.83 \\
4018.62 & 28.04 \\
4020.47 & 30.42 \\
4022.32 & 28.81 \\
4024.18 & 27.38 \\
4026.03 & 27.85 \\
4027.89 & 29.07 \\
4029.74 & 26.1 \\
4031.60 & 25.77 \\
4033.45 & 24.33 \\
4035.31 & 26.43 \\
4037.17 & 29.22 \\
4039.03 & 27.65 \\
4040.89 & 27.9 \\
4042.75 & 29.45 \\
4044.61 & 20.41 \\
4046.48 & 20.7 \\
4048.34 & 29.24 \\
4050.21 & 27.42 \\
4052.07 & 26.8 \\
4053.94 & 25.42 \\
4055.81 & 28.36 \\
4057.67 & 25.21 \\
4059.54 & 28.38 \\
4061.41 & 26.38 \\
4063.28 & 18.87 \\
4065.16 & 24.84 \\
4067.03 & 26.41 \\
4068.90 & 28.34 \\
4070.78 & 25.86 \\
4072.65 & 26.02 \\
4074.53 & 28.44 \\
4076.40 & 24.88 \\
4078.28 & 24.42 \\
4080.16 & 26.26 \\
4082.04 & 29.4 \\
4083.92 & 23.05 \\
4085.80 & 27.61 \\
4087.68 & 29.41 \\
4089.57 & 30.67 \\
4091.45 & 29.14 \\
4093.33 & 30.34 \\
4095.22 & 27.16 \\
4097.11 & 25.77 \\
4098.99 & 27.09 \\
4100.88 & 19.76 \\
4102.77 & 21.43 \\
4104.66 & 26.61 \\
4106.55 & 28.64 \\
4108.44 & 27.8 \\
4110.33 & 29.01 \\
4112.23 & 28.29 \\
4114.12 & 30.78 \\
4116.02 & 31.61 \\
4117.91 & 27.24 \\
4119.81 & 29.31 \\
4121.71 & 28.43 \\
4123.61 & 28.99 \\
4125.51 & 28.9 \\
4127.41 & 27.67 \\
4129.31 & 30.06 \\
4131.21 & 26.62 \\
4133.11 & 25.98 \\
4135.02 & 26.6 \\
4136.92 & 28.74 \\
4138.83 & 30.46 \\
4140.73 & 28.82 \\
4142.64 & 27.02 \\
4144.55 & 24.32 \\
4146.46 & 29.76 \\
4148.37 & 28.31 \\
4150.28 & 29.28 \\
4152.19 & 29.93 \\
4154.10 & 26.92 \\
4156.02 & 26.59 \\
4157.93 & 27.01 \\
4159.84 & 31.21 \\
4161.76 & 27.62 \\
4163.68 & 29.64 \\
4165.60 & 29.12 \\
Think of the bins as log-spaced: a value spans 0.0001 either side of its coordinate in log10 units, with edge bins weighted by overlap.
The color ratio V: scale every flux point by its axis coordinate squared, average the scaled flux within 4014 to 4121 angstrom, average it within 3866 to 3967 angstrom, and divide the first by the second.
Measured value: 1.6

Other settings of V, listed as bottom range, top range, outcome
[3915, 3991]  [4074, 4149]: 1.75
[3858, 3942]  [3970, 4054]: 1.48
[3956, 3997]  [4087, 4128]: 1.54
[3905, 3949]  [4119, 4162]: 1.89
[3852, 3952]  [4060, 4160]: 1.65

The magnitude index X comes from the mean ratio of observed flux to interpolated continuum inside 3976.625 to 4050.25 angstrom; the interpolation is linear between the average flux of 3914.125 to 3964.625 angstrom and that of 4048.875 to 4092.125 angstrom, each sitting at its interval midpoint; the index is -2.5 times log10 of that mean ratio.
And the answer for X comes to -0.180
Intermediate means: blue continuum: 16.7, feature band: 26.2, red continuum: 26.6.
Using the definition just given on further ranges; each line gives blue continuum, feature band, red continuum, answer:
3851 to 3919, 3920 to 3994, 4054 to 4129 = 0.307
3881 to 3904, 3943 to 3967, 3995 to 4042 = 0.257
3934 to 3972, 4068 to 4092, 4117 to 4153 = -0.118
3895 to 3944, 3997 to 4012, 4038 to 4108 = -0.185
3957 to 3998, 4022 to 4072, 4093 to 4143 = -0.128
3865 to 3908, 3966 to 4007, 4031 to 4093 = 0.112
